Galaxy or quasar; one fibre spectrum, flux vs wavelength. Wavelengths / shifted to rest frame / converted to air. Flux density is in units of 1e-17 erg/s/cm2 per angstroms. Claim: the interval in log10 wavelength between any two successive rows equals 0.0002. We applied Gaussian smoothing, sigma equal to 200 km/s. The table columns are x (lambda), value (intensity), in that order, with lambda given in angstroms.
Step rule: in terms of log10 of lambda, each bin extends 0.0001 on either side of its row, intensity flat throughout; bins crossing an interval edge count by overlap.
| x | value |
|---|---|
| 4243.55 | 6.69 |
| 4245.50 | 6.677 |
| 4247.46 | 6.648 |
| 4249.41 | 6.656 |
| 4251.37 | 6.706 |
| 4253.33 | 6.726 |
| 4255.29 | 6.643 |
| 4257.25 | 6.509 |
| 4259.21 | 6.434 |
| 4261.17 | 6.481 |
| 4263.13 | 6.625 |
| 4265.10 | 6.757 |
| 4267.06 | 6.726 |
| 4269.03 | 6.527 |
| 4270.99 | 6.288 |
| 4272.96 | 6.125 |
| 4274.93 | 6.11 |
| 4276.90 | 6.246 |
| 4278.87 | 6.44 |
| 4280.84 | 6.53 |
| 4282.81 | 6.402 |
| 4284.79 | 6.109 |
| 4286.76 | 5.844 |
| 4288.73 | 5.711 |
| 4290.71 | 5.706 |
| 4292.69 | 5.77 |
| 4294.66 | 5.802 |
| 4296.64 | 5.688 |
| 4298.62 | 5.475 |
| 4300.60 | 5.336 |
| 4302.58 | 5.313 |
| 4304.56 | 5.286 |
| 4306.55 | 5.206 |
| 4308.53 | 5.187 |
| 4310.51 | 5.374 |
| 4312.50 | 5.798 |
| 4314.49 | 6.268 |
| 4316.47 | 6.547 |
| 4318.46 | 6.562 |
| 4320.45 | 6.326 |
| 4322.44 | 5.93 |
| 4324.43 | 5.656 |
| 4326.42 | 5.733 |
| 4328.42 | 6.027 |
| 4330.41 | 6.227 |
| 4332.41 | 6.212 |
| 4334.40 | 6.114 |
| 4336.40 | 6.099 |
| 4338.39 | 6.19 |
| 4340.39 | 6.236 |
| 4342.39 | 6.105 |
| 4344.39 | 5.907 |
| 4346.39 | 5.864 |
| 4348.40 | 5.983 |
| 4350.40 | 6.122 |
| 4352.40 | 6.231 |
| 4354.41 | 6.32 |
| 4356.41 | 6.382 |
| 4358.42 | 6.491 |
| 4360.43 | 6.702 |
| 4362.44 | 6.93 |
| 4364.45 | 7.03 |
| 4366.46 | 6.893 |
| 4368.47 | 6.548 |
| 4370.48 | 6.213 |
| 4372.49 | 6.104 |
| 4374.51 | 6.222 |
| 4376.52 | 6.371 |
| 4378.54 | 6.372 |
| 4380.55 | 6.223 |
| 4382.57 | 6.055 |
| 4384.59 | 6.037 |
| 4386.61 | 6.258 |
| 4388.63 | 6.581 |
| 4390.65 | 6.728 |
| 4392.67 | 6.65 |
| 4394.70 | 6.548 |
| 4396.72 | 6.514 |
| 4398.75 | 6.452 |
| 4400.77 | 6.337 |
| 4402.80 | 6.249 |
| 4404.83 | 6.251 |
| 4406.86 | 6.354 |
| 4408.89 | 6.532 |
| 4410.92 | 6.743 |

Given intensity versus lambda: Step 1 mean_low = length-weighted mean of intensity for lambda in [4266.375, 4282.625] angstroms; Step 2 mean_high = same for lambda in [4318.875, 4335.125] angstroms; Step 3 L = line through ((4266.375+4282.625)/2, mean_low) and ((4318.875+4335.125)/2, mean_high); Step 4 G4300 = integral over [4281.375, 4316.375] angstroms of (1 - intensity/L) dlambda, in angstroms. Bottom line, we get 2.9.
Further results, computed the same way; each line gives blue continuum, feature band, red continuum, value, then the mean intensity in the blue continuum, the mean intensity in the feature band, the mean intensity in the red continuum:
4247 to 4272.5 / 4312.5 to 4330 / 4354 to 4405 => 1.07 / 6.58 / 6.12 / 6.45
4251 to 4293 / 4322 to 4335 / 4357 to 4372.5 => 1.07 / 6.34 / 5.98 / 6.64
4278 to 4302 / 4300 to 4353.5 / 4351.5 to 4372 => 2.66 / 5.89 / 5.93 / 6.56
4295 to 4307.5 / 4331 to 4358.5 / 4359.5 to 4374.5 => 0.19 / 5.4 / 6.15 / 6.6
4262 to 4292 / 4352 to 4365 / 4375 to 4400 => -0.45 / 6.27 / 6.58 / 6.4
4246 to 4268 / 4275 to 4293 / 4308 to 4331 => 0.72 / 6.63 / 6.1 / 5.98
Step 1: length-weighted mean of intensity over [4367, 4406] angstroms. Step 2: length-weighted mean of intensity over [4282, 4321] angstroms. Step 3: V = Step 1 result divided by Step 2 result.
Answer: 1.1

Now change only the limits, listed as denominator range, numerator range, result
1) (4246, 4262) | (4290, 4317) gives 0.85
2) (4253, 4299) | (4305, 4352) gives 0.96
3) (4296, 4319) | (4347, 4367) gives 1.15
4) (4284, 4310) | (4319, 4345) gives 1.09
